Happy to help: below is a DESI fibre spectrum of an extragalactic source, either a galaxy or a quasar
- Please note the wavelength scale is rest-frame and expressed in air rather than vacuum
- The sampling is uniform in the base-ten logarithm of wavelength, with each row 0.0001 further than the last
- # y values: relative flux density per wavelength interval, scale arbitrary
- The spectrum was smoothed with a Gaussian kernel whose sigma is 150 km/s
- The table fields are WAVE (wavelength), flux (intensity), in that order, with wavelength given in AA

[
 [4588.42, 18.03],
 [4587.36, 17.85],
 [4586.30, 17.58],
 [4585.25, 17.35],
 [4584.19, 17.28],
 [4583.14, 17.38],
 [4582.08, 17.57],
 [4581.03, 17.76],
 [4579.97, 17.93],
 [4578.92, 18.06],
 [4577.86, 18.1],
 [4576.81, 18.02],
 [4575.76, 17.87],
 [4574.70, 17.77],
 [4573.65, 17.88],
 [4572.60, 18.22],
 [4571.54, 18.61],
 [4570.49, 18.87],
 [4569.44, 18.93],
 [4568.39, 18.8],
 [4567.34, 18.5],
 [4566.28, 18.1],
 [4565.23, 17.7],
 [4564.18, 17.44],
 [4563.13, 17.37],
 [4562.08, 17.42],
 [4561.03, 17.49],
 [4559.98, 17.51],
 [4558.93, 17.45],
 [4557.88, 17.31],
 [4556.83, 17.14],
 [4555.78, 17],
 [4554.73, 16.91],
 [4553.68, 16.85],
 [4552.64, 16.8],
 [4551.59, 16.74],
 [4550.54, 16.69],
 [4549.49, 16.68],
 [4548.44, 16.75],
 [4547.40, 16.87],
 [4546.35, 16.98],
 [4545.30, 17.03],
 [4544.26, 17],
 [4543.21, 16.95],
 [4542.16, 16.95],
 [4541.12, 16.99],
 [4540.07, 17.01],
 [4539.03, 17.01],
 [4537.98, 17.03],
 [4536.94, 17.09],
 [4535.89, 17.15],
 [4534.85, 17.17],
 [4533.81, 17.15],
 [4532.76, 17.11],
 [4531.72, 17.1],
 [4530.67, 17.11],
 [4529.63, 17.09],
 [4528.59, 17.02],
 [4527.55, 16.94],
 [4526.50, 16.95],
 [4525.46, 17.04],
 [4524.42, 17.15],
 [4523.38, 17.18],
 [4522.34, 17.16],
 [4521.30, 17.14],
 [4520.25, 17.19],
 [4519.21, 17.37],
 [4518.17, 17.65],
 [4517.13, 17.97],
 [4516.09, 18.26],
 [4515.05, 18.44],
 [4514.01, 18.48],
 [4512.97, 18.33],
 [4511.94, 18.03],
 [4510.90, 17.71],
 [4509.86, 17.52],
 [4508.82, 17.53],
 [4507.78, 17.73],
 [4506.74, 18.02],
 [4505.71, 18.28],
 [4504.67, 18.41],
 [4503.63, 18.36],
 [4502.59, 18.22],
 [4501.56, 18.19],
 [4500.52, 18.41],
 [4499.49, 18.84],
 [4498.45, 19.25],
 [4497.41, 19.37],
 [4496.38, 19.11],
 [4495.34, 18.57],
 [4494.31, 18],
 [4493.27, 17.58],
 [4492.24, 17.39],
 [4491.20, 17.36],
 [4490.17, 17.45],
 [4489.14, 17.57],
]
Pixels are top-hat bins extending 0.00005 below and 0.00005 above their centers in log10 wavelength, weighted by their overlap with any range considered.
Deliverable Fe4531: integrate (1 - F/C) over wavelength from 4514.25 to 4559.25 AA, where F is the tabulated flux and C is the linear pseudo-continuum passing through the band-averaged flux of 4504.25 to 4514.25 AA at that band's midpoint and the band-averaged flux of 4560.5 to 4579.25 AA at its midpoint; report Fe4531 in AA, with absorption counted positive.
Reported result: 2.22 AA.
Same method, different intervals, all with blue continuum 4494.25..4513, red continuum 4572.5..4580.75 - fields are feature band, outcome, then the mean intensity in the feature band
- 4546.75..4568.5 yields 0.93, 17.3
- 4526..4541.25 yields 0.93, 17.1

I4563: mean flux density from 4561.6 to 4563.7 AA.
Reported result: 17.4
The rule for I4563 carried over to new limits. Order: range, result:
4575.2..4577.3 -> 17.9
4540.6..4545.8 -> 17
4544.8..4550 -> 16.9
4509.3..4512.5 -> 17.8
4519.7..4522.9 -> 17.1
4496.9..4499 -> 19.2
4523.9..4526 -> 17.1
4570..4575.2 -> 18.3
